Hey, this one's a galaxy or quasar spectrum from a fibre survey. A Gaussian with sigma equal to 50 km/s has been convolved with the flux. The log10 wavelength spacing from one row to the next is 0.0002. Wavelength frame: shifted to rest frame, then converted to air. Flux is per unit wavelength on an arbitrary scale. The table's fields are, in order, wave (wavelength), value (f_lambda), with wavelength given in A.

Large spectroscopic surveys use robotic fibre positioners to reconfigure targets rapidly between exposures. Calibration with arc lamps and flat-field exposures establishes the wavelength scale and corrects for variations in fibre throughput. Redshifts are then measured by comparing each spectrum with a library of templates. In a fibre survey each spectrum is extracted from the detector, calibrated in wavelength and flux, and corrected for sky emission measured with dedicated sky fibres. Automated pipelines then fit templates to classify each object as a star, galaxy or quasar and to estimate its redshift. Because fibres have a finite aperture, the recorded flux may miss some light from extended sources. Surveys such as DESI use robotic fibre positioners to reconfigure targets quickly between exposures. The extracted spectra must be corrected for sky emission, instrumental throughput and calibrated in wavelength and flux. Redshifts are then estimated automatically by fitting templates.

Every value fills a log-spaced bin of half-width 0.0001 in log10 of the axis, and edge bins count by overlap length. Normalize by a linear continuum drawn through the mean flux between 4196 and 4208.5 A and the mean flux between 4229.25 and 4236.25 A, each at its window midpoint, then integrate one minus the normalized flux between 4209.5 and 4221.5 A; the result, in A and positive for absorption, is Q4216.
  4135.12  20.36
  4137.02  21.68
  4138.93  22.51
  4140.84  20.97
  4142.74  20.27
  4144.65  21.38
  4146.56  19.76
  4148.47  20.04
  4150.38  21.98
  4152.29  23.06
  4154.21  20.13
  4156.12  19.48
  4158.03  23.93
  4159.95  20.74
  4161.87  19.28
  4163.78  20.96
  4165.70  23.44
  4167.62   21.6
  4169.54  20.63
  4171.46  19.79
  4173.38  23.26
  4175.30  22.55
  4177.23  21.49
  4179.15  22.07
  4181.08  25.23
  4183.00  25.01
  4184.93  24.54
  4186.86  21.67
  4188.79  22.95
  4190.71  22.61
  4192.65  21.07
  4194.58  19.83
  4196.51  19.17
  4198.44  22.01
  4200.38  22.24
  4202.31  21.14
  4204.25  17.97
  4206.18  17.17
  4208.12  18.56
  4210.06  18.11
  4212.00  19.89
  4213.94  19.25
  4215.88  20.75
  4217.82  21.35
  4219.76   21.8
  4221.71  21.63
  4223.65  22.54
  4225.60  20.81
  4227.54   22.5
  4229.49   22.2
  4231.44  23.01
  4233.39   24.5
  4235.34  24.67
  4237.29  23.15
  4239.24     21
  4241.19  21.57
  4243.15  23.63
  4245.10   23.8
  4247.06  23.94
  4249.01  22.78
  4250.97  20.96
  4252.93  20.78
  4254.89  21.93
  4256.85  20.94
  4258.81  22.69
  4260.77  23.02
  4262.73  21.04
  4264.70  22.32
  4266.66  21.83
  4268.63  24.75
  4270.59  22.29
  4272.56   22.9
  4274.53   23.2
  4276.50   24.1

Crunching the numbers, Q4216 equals 0.7 A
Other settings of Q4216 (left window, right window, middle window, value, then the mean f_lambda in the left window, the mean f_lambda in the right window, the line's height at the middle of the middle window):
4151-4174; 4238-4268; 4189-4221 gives 2.17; 21.3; 22.2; 21.7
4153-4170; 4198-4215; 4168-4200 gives -2.78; 21.2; 19.5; 20.3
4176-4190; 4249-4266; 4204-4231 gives 2.53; 23.3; 21.8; 22.6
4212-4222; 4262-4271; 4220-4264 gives -1.53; 20.8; 22.5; 21.7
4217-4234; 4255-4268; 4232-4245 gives -0.57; 22.2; 22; 22.2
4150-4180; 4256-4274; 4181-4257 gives 1.16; 21.5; 22.5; 22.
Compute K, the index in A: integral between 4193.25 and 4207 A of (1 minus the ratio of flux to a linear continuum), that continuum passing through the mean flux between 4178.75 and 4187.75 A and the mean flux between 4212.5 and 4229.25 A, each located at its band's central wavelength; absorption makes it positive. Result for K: 1.6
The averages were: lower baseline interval 23.8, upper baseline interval 21.3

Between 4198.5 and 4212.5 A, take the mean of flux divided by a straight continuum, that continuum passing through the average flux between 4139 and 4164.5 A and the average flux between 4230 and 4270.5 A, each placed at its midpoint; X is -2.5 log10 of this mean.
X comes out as 0.127 mag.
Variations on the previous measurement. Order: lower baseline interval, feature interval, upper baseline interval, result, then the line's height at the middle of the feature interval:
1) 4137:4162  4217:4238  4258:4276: -0.019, 22.2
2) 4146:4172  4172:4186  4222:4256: -0.090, 21.5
